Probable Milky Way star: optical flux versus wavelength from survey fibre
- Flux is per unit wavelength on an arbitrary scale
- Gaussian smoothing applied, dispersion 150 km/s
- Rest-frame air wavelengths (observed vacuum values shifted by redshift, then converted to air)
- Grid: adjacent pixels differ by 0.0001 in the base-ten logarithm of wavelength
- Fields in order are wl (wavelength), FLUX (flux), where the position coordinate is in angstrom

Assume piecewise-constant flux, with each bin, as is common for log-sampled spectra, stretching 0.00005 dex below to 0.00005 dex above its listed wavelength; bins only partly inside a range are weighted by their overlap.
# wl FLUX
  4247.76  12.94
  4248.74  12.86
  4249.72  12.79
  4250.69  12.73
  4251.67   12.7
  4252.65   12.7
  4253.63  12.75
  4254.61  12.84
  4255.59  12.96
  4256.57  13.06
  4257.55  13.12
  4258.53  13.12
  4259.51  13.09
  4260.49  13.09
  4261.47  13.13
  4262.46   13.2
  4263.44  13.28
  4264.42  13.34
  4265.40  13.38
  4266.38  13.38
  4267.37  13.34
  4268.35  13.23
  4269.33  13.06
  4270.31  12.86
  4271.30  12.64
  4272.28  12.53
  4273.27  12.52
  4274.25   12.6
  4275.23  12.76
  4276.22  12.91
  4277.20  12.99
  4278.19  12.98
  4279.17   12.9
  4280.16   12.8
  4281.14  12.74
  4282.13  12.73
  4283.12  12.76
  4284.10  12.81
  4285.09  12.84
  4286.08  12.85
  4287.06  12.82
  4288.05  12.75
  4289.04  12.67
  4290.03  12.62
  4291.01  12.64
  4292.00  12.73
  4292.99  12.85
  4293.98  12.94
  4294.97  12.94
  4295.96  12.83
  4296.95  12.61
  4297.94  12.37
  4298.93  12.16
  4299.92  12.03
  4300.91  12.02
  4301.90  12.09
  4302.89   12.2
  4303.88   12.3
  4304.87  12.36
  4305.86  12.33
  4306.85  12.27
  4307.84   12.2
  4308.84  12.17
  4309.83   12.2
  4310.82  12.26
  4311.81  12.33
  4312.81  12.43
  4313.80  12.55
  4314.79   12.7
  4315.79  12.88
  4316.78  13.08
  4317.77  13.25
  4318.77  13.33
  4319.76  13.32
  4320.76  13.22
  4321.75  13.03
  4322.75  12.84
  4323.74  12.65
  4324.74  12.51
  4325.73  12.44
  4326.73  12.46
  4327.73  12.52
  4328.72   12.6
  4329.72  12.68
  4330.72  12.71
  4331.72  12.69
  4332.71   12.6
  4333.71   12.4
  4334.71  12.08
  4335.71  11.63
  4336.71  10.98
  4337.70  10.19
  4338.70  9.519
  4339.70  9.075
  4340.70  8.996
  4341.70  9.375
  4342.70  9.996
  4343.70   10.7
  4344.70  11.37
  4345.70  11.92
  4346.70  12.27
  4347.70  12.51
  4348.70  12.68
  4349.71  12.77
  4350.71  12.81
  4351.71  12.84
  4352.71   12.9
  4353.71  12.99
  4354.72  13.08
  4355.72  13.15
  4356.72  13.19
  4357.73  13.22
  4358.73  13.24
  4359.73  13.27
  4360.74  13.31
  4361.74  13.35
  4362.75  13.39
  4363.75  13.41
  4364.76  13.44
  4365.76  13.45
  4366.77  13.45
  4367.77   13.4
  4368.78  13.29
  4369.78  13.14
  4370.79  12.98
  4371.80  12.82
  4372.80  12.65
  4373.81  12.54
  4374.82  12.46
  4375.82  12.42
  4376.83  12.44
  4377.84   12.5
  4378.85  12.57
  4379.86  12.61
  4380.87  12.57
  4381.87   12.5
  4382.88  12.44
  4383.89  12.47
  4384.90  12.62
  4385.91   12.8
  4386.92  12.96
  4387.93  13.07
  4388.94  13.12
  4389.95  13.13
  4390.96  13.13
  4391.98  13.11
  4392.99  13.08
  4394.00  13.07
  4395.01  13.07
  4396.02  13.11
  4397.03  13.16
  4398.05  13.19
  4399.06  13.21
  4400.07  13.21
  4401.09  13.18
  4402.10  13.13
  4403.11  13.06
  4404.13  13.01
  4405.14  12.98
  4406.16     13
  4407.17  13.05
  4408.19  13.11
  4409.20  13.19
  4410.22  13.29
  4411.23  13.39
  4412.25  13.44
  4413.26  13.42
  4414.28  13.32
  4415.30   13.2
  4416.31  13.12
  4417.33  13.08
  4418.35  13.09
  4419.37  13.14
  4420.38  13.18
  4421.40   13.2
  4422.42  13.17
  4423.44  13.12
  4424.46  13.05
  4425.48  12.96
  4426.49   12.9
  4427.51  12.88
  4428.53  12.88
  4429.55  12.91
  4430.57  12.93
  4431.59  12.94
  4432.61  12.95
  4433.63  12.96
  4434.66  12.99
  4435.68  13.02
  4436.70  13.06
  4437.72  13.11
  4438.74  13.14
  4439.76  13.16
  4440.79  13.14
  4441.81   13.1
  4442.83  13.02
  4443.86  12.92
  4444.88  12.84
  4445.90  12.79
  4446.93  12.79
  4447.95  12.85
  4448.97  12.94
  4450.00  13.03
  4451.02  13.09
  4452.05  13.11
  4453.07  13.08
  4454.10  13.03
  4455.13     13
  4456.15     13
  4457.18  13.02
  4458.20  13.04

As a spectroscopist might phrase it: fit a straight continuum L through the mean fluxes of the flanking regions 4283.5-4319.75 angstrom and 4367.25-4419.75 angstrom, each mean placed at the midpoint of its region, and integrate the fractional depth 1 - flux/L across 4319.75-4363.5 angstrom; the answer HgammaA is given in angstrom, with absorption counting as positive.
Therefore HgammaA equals 1.9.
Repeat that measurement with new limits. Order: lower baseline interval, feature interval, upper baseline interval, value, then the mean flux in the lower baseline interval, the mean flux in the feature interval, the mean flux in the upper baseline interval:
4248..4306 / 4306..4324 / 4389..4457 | 0.2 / 12.8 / 12.7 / 13.1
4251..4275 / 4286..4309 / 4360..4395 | 0.9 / 13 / 12.5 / 12.9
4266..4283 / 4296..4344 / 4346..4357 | 2.8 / 12.9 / 12.1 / 12.8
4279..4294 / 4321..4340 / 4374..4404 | 1.2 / 12.8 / 12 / 12.9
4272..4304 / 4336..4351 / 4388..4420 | 2.2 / 12.6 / 11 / 13.2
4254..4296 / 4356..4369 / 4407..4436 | -0.3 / 12.9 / 13.3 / 13.1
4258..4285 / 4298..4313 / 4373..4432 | 0.9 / 13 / 12.2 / 13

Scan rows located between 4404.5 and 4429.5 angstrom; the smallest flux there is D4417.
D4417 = 12.88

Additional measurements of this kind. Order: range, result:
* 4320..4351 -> 8.996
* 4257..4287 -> 12.52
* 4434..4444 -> 12.92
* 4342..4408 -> 9.996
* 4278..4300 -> 12.03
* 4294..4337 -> 10.98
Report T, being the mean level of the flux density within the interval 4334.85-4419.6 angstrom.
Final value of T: 12.7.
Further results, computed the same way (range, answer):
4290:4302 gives 12.5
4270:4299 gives 12.7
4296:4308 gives 12.3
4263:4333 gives 12.7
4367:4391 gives 12.8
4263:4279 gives 13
